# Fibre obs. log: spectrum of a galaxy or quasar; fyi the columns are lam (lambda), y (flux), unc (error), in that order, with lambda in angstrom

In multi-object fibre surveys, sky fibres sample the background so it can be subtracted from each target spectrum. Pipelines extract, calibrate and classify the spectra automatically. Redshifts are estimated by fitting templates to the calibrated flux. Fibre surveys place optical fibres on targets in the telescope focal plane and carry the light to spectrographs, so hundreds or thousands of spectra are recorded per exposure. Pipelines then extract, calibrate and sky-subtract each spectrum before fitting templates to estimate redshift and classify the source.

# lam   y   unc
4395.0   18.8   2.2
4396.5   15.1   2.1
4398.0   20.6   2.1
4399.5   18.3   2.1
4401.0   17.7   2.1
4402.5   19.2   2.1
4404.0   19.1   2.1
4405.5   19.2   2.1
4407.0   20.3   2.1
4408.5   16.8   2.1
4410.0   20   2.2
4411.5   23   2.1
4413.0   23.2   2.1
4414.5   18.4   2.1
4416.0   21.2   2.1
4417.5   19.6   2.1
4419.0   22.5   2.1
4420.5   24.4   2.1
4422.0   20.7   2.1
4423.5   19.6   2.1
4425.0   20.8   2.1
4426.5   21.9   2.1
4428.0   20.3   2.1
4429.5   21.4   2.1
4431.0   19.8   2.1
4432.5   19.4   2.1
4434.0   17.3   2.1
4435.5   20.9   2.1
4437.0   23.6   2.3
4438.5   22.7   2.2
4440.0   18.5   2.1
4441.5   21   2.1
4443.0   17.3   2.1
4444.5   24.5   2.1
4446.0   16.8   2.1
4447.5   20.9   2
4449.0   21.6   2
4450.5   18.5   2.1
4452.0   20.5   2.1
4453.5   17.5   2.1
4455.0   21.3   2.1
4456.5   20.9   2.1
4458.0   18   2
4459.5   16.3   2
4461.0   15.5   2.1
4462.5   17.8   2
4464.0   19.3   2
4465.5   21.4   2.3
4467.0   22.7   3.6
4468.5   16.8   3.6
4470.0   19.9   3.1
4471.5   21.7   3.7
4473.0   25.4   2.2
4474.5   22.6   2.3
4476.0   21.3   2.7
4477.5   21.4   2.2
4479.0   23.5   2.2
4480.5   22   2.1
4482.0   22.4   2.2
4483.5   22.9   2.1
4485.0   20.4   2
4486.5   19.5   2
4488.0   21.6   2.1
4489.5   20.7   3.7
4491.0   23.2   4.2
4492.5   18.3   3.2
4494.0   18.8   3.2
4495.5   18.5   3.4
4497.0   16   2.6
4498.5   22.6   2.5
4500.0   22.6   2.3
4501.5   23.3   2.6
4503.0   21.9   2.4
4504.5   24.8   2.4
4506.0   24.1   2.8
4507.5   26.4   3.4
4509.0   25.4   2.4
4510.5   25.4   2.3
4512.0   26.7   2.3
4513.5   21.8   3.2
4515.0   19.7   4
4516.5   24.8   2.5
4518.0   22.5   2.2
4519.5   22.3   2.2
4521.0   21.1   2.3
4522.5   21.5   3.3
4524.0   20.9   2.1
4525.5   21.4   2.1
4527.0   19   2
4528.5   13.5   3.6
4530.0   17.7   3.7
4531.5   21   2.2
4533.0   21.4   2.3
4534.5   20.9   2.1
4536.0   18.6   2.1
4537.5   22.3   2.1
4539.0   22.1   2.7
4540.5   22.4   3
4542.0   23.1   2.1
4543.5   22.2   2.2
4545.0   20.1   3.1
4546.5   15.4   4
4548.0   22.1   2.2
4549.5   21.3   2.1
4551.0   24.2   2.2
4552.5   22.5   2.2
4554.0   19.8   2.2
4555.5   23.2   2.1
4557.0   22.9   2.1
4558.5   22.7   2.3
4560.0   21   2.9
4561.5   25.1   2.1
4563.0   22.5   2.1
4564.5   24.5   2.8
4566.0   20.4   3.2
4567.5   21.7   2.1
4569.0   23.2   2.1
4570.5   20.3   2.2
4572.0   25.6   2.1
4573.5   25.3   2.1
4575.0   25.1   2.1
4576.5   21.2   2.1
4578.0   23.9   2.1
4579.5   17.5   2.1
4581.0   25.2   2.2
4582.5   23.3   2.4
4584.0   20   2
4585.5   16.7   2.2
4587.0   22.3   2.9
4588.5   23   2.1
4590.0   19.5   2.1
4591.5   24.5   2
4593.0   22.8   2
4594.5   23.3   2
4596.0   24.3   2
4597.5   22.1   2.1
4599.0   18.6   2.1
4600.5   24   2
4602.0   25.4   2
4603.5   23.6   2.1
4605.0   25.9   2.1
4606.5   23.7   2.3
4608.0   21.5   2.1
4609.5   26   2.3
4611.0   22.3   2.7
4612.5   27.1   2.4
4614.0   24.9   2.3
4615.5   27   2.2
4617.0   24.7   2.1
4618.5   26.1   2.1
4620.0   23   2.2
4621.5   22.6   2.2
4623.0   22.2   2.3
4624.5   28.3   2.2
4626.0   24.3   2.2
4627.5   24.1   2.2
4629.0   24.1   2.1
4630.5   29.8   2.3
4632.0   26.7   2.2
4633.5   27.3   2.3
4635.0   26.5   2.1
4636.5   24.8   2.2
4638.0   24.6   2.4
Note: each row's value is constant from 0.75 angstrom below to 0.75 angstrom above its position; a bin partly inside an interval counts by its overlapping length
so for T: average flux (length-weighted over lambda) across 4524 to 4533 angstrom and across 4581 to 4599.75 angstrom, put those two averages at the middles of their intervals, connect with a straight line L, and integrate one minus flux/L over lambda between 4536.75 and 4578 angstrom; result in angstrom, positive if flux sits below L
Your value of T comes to -4.12 angstrom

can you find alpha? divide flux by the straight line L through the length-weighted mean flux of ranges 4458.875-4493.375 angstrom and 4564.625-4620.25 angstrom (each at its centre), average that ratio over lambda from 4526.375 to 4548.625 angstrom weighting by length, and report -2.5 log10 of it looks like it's 0.10 mag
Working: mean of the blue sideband 20.7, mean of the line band 20.1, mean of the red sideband 23.1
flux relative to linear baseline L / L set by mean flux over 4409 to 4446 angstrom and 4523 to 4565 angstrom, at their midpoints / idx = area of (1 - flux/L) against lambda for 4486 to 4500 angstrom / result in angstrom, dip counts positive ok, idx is 0.6 angstrom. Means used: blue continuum 20.8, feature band 20.1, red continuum 21.2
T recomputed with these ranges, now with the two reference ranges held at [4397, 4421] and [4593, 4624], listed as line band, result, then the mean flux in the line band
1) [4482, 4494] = 0.40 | 20.9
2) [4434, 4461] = 1.30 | 19.8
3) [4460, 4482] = 0.52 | 20.8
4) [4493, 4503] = 0.67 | 20.4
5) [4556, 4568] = 0.21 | 22.6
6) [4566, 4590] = 1.23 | 22.1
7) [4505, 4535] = 0.42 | 21.9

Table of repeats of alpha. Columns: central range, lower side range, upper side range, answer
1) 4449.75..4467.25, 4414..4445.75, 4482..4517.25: 0.12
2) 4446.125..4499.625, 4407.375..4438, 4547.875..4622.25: 0.06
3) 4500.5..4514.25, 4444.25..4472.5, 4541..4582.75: -0.17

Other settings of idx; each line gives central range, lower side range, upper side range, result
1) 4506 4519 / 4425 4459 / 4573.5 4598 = -1.7 angstrom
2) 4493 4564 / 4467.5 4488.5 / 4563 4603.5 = 1.0 angstrom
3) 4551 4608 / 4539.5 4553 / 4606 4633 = 1.0 angstrom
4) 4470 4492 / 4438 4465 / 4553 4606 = -2.0 angstrom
